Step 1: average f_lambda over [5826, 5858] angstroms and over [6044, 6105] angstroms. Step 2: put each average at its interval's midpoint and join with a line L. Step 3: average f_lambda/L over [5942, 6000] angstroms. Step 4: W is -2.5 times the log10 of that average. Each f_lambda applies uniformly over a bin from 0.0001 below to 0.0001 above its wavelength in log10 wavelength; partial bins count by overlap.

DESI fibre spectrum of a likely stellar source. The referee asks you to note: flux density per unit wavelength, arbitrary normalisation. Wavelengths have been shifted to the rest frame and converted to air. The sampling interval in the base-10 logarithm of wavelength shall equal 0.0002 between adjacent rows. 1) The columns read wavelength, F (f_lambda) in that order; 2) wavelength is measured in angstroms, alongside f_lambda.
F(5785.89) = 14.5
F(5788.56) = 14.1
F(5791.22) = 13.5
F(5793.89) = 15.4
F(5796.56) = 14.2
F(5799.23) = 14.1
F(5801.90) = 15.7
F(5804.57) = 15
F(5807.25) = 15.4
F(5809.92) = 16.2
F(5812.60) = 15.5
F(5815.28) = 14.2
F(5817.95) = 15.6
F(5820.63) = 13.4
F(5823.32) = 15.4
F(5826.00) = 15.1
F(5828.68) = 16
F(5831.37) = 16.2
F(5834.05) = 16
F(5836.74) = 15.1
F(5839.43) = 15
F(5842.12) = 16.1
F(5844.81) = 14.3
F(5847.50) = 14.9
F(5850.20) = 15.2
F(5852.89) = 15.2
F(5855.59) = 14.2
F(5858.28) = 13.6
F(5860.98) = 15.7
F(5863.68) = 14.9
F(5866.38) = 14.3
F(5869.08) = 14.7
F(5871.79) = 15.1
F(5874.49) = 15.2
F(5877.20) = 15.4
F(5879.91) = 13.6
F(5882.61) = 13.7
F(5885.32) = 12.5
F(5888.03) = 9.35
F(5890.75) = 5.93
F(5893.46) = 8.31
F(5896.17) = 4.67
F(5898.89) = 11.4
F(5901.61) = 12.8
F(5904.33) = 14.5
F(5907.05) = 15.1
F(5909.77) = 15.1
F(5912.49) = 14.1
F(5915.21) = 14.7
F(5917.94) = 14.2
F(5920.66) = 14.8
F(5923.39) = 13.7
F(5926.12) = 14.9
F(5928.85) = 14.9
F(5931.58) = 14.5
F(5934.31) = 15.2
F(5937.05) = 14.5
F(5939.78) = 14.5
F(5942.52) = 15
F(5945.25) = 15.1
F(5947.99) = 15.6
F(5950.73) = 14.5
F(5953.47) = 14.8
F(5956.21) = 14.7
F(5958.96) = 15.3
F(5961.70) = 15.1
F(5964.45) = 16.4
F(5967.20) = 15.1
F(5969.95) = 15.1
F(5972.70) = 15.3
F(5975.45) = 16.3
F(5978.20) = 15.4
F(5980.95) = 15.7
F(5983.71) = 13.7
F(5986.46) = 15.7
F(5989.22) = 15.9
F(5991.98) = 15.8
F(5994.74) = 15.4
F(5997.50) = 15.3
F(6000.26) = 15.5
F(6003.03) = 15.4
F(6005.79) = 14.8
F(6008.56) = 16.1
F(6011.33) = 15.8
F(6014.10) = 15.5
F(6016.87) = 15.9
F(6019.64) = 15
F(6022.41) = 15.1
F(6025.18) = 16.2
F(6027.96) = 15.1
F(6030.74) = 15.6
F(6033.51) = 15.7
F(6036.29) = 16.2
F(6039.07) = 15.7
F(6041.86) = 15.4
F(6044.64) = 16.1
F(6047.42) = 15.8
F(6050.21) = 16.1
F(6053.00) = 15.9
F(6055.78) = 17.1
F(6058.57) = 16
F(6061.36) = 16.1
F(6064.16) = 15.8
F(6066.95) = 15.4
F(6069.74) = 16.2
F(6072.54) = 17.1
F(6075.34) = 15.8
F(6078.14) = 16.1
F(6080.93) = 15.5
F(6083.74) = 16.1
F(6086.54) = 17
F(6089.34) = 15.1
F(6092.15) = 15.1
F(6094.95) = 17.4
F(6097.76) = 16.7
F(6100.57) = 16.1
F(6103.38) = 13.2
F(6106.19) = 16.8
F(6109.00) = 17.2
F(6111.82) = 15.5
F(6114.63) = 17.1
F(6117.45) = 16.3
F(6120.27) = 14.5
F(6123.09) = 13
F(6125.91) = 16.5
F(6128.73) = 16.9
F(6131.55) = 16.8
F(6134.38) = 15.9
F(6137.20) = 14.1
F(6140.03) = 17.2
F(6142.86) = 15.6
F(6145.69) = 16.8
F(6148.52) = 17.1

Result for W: 0.02 mag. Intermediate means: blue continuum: 15.2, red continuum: 16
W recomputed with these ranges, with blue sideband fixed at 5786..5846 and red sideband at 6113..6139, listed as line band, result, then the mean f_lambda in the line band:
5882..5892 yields 0.44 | 10.2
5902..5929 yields 0.05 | 14.5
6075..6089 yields -0.03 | 16.1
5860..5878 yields 0.01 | 15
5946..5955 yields 0.03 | 15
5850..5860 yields 0.04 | 14.5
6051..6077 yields -0.04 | 16.2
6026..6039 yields -0.01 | 15.7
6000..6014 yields 0.00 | 15.5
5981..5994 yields 0.01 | 15.3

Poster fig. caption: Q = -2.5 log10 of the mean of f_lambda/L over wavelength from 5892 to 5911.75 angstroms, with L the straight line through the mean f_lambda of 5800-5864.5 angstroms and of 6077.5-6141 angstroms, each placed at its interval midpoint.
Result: 0.29 mag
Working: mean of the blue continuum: 15.2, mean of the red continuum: 15.9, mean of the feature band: 11.7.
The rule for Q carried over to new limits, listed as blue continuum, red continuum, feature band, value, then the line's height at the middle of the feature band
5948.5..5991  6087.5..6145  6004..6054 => -0.01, 15.5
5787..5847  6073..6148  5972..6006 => 0.01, 15.6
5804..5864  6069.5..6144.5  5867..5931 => 0.18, 15.3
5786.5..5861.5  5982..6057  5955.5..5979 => 0.00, 15.5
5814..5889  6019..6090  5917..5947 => 0.03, 15.2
